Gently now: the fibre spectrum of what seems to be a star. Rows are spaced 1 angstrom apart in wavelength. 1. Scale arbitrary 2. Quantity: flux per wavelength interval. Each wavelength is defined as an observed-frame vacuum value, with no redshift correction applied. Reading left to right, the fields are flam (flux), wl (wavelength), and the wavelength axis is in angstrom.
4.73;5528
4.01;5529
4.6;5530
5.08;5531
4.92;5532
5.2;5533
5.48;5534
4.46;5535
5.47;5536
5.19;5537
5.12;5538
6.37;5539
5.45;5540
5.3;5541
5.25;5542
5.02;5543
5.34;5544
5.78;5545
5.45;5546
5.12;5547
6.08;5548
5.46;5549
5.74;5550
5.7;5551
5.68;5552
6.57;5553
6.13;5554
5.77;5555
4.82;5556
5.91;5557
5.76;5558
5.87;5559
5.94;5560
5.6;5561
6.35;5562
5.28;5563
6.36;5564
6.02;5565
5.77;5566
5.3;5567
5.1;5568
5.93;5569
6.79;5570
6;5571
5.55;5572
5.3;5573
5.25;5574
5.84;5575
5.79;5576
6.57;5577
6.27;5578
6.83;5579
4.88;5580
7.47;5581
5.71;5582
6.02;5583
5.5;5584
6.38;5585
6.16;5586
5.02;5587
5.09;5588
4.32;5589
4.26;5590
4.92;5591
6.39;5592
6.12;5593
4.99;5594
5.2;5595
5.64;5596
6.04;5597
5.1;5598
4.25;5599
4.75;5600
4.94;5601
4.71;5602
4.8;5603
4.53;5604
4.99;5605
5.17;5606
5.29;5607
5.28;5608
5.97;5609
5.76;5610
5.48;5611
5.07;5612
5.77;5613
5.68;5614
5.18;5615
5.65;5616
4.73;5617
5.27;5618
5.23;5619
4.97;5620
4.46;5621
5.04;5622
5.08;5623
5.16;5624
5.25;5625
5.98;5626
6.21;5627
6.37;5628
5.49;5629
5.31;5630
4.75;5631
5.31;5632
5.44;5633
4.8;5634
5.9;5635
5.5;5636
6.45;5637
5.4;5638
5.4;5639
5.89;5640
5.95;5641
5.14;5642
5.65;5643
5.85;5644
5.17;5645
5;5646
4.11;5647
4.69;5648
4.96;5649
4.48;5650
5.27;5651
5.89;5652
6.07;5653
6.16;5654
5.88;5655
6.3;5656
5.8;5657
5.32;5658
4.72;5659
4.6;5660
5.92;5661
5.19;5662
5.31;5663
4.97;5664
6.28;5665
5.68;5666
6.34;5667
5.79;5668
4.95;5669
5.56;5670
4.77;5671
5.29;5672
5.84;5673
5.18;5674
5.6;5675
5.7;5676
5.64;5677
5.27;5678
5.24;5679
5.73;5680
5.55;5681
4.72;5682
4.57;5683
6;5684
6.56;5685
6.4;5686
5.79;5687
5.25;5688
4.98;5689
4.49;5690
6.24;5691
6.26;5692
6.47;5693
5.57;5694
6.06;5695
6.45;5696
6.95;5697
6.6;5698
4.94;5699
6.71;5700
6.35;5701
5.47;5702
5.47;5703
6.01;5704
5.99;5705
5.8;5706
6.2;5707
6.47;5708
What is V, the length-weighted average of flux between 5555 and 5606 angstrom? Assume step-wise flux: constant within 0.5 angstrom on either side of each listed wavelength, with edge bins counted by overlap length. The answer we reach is 5.57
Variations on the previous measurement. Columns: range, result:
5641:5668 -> 5.43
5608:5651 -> 5.35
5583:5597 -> 5.43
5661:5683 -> 5.45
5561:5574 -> 5.78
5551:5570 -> 5.81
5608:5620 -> 5.41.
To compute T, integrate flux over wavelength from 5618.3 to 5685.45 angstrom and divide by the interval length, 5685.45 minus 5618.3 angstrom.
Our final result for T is 5.43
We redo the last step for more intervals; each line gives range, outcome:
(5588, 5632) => 5.24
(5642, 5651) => 5.01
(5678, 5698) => 5.76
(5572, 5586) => 5.98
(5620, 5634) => 5.34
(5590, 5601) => 5.27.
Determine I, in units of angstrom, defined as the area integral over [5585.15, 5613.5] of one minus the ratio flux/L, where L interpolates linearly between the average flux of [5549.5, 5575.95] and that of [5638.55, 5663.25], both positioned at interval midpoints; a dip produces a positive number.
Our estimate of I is 2.0 angstrom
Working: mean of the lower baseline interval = 5.78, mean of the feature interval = 5.23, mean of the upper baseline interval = 5.39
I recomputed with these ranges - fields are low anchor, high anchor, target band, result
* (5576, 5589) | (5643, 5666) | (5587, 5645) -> 3.5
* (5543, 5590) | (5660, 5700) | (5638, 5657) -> 0.8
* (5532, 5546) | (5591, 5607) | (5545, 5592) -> -4.4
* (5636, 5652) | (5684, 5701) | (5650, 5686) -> 0.8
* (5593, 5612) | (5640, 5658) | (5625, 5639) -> -0.6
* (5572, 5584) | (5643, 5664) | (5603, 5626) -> 1.7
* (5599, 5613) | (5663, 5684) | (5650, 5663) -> -0.4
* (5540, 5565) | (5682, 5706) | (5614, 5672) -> 4.0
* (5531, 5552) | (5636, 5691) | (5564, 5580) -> -1.4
